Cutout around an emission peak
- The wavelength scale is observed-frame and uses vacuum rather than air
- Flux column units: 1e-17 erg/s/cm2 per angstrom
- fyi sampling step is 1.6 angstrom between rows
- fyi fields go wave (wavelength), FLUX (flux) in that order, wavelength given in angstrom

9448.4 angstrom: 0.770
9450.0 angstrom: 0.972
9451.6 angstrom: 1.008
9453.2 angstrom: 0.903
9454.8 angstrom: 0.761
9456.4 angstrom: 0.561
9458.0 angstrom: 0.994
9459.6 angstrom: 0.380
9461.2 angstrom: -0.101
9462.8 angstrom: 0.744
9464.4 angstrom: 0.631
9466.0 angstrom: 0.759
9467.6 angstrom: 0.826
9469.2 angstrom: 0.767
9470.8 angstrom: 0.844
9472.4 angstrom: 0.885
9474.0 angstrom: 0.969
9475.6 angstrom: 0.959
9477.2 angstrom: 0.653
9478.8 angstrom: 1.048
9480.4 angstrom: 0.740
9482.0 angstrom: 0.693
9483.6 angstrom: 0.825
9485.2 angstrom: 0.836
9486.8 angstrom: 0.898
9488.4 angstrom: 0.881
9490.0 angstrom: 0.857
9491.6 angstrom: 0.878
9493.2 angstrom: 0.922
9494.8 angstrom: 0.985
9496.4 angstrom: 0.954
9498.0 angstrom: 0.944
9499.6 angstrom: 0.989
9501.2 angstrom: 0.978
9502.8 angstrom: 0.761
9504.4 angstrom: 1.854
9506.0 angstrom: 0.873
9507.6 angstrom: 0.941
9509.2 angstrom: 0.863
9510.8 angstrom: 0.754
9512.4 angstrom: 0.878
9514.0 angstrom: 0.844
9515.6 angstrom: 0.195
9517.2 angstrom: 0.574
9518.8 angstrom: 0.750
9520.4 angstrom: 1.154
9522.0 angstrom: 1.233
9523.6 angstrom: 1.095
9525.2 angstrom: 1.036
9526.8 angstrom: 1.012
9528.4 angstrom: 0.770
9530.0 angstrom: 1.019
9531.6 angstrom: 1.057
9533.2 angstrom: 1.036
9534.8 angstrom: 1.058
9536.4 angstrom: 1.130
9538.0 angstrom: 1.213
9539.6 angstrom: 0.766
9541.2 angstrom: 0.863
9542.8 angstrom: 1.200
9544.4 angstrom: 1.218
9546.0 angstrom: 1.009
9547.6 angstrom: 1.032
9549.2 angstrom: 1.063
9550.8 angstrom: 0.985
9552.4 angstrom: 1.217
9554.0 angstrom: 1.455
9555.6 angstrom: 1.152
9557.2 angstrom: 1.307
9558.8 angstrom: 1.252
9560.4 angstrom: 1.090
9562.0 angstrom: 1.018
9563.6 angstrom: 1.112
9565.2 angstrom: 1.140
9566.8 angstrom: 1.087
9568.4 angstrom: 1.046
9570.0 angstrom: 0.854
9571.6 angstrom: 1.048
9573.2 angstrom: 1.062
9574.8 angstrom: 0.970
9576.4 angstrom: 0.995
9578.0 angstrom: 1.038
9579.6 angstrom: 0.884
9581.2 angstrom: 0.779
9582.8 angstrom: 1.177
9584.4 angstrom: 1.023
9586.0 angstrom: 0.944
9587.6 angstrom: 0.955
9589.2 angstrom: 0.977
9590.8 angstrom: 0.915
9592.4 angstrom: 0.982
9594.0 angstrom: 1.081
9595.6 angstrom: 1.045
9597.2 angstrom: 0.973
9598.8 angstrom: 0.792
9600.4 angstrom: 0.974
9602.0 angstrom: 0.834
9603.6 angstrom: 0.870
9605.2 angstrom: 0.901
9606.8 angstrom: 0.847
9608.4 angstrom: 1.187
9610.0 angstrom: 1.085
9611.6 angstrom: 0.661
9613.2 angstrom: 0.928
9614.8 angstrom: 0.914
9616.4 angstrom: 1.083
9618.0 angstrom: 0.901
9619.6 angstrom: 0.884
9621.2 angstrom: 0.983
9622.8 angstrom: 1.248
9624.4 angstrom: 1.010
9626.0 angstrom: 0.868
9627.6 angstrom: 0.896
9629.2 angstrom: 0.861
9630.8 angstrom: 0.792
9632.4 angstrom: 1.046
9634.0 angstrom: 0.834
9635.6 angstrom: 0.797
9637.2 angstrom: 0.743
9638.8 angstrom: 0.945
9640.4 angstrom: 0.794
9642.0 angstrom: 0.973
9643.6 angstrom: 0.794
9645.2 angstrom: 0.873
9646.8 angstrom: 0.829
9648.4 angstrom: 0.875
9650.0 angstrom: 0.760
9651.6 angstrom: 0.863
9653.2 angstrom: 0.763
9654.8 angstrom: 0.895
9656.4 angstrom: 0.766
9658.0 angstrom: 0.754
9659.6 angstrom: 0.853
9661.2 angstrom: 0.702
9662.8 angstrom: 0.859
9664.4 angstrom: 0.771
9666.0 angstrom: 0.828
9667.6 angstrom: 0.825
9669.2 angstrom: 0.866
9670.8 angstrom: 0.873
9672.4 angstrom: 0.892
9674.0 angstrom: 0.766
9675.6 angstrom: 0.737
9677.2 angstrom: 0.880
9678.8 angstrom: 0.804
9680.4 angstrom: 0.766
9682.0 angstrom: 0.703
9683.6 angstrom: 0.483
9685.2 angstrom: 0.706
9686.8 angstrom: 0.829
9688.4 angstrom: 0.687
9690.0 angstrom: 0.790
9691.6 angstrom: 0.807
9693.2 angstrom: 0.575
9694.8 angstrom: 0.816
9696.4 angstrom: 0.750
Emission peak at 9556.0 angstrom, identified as Mg II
